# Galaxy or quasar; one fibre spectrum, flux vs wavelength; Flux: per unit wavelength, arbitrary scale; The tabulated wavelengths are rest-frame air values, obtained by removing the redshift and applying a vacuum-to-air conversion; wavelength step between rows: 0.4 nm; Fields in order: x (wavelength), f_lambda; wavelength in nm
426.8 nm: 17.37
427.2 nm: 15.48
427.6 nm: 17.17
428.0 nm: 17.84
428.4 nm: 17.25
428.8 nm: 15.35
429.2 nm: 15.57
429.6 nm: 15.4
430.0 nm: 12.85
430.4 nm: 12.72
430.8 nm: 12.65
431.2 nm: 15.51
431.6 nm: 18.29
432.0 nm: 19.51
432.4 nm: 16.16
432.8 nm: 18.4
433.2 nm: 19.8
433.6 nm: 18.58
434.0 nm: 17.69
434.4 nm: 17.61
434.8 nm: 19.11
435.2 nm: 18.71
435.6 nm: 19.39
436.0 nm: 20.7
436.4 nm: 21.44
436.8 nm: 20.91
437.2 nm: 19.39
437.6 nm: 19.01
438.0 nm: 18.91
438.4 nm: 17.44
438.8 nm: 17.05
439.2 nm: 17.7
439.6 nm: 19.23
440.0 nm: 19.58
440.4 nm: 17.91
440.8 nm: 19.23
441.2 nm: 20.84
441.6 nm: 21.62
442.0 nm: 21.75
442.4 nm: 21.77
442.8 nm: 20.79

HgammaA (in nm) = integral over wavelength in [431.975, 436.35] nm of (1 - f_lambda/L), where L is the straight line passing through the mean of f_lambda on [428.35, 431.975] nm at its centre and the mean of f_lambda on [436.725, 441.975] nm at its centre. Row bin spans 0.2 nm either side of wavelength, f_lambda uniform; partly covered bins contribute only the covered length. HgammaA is -0.47 nm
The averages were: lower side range 15.2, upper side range 19.2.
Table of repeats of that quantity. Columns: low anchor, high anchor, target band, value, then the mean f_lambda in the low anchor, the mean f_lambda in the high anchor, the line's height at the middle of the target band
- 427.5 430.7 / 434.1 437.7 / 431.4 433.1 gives -0.09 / 15.4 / 19.5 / 17.3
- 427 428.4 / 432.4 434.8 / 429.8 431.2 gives 0.35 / 16.9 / 18.3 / 17.6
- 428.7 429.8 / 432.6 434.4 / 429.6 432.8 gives 0.25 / 15.4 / 18.5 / 16.9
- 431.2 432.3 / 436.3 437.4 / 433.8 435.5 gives 0.10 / 18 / 20.5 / 19.4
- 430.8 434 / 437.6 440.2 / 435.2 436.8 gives -0.20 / 17.7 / 18.4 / 18.1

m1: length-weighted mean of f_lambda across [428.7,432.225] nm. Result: 15.3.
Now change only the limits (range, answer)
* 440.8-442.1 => 21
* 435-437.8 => 19.9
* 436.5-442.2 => 19.4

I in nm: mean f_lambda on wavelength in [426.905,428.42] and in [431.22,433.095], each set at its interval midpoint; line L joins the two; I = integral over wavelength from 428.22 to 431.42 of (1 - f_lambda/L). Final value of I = 0.50 nm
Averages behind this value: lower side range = 16.9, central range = 14.7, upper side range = 17.9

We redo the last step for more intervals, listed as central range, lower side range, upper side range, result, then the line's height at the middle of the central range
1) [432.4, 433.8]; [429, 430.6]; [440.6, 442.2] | -0.22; 16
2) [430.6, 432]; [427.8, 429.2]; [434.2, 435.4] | 0.11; 17.5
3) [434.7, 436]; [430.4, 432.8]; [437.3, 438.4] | -0.11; 17.7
